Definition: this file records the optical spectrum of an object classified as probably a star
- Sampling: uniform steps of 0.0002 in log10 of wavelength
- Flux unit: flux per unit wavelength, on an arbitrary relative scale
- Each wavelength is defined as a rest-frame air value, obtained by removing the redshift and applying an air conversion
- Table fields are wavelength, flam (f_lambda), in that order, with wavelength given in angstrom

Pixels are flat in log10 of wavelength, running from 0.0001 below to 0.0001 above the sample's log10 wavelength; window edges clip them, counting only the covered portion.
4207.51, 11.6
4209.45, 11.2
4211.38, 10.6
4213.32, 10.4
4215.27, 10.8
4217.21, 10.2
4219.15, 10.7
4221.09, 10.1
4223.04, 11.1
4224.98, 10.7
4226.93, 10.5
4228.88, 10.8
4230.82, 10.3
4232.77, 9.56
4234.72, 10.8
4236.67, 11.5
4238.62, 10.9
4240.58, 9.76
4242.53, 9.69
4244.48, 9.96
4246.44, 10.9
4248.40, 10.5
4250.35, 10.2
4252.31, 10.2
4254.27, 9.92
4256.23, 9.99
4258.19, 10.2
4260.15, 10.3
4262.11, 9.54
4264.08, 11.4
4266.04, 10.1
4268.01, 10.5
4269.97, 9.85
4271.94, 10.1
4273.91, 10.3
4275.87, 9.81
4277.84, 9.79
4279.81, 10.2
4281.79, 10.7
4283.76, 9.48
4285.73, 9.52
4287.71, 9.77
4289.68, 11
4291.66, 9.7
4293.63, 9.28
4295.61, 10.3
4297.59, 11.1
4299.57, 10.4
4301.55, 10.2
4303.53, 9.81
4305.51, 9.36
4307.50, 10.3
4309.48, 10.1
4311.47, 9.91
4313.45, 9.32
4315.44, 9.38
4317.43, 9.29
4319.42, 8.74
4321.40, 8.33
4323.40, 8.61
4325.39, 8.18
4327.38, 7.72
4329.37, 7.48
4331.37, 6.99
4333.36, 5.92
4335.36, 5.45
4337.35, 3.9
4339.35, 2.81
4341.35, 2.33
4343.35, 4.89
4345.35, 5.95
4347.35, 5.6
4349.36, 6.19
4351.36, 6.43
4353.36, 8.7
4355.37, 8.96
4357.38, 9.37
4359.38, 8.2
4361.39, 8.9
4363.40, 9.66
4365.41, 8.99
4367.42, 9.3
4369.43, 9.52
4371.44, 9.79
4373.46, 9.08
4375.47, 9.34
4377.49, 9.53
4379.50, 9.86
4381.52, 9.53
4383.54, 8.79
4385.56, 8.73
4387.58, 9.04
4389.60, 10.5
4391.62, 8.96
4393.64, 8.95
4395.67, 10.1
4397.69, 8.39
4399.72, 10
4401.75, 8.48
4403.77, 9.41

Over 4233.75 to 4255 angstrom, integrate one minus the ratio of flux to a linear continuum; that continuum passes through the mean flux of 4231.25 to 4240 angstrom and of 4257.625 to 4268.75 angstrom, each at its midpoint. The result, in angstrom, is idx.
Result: 0.3 angstrom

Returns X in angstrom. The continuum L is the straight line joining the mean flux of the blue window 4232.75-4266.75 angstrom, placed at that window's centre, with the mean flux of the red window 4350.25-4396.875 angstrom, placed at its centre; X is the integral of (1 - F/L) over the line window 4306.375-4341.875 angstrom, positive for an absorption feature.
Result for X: 7.7 angstrom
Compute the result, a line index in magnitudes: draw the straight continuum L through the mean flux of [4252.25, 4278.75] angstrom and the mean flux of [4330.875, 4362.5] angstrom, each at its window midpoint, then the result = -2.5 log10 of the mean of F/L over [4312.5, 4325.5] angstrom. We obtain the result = -0.17 mag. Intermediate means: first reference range 10.1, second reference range 6.29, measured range 8.87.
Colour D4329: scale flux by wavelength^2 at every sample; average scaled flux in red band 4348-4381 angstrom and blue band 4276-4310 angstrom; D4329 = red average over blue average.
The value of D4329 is 0.91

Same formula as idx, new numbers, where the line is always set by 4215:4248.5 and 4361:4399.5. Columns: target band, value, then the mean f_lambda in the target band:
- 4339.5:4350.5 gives 5.45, 4.84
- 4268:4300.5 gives -0.06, 10.1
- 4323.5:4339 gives 5.16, 6.49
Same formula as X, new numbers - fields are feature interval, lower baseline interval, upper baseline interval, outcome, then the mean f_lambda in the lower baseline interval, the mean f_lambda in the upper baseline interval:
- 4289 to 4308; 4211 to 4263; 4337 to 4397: -1.7 angstrom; 10.4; 8.12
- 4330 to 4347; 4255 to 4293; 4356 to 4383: 8.3 angstrom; 10.1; 9.3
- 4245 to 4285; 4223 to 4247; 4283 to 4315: 0.2 angstrom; 10.5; 9.97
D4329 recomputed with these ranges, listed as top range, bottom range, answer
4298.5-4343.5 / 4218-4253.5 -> 0.78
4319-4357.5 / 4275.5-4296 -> 0.67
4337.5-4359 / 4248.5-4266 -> 0.62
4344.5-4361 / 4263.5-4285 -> 0.76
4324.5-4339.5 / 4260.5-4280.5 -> 0.63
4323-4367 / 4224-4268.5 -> 0.70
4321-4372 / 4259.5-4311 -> 0.73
